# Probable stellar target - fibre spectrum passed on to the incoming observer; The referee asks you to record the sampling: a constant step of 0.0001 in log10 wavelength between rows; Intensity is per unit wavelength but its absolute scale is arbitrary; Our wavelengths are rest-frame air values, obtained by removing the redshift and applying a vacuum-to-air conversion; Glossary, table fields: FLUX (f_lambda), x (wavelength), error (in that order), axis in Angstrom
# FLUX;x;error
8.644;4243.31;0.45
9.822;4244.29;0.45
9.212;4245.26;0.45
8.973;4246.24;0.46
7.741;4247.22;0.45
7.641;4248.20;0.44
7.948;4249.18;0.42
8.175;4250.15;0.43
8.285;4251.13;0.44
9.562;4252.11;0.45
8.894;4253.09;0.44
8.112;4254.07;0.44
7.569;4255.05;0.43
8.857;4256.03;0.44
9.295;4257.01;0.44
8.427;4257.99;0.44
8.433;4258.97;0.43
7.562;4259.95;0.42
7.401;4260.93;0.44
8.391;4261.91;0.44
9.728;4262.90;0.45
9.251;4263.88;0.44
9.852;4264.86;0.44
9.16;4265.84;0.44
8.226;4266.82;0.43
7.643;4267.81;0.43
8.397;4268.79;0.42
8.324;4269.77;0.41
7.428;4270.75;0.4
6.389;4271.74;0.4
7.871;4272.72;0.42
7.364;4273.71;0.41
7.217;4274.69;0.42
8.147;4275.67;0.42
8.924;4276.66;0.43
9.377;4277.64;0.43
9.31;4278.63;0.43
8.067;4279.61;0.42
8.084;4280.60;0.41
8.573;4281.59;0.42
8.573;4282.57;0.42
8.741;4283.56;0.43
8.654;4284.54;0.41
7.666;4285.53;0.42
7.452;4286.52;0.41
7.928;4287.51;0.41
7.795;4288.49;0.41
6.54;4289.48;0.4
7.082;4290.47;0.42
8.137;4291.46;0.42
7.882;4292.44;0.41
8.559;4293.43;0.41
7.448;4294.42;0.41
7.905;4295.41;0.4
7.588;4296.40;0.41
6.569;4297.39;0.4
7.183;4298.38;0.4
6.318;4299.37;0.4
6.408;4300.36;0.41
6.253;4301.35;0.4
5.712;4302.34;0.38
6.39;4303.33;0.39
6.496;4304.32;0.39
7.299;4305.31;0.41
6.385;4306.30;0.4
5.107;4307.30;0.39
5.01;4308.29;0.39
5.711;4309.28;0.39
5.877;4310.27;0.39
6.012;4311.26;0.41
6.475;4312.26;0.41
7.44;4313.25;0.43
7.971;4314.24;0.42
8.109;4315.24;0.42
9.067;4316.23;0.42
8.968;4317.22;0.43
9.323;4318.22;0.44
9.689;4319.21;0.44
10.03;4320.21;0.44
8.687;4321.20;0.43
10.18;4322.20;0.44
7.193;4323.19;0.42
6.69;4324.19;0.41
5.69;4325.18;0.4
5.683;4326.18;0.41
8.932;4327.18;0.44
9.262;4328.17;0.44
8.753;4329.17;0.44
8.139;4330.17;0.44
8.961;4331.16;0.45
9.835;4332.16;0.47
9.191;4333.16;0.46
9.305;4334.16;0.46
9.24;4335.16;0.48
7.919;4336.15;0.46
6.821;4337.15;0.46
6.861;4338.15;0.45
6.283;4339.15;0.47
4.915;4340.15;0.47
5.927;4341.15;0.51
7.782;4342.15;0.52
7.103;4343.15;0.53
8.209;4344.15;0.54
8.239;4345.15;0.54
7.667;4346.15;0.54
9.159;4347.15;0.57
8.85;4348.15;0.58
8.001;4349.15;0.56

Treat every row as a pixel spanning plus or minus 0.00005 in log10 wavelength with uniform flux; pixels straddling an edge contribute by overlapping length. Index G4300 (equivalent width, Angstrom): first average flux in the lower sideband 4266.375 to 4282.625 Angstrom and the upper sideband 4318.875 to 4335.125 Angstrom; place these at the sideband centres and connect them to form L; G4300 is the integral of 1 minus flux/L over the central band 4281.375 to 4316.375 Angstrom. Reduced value 4.8 Angstrom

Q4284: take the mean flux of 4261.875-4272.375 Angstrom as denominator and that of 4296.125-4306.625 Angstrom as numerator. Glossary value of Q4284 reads 0.8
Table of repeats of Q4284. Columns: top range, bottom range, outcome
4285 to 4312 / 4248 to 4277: 0.83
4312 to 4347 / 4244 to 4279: 0.96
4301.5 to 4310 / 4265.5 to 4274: 0.77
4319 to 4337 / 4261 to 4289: 1.02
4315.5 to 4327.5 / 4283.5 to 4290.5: 1.08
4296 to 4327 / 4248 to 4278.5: 0.86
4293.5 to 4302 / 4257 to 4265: 0.81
